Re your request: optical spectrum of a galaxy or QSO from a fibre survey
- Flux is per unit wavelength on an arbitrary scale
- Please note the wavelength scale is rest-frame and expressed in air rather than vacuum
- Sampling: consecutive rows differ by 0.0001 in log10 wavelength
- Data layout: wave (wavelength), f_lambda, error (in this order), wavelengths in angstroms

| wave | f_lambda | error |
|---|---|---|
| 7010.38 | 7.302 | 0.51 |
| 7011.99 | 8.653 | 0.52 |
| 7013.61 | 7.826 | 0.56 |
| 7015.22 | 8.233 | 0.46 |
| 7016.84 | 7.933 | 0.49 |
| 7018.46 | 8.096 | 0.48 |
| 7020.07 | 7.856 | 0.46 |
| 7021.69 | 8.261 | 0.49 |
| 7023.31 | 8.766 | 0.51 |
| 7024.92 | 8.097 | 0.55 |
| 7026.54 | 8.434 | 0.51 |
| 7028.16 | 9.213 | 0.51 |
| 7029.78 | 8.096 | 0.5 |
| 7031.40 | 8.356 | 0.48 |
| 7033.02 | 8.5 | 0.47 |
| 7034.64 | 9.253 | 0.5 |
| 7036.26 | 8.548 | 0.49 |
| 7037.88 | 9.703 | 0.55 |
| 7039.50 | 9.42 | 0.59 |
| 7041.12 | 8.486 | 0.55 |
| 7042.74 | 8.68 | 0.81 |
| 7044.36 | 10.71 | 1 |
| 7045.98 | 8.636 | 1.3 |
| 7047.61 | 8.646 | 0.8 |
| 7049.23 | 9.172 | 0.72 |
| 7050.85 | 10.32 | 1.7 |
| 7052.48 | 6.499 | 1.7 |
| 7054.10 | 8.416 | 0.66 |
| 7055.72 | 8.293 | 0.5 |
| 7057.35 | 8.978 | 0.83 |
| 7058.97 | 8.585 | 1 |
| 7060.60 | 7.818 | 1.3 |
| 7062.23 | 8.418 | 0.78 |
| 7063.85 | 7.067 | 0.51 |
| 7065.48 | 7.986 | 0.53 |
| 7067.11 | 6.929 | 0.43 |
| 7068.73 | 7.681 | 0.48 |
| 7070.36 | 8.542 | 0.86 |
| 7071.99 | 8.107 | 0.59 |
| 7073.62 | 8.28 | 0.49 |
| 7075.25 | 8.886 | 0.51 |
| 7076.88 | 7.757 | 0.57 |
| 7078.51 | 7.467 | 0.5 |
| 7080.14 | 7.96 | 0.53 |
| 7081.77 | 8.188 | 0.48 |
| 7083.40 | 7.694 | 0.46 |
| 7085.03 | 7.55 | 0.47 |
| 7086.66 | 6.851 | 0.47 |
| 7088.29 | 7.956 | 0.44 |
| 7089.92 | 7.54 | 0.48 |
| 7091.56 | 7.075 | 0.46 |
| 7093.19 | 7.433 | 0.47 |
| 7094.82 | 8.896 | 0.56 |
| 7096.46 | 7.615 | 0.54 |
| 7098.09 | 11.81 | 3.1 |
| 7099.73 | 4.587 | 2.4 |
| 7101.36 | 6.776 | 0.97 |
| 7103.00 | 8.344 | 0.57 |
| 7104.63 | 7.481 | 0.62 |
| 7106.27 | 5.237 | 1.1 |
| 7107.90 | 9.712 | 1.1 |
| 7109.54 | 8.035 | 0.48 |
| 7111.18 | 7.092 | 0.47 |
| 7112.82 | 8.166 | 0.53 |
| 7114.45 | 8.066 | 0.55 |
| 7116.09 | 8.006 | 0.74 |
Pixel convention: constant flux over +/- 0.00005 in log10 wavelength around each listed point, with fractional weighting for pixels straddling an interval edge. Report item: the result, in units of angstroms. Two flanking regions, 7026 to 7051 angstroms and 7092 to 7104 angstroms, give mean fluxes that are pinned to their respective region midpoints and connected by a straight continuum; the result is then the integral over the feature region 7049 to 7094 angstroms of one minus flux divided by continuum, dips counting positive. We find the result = 2.2 angstroms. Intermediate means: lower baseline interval 8.98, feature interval 7.96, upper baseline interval 7.89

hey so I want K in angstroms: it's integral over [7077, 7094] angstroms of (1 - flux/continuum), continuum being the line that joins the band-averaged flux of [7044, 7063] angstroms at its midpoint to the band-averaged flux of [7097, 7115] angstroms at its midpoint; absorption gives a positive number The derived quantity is 1.1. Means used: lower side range 8.66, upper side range 7.75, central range 7.58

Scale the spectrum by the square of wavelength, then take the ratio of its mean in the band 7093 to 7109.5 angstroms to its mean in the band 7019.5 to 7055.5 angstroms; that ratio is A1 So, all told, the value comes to 0.9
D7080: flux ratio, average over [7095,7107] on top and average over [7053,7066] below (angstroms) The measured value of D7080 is 0.92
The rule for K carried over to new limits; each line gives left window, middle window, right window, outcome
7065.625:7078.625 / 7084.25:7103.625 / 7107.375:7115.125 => 0.9 angstroms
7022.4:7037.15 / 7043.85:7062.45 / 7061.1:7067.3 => -1.7 angstroms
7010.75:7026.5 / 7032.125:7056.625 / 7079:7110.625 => -2.6 angstroms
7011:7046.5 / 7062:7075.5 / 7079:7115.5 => 0.3 angstroms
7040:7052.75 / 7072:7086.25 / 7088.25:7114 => 0.5 angstroms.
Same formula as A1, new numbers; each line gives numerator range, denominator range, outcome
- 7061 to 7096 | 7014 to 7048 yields 0.92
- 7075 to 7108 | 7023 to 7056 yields 0.89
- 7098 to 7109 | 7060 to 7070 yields 0.98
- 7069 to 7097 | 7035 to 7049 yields 0.87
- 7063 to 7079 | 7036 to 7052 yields 0.86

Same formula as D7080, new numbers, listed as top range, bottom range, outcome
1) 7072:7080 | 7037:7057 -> 0.91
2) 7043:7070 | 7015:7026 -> 1.03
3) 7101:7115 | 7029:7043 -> 0.87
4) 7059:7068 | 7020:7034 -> 0.92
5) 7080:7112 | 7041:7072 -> 0.91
